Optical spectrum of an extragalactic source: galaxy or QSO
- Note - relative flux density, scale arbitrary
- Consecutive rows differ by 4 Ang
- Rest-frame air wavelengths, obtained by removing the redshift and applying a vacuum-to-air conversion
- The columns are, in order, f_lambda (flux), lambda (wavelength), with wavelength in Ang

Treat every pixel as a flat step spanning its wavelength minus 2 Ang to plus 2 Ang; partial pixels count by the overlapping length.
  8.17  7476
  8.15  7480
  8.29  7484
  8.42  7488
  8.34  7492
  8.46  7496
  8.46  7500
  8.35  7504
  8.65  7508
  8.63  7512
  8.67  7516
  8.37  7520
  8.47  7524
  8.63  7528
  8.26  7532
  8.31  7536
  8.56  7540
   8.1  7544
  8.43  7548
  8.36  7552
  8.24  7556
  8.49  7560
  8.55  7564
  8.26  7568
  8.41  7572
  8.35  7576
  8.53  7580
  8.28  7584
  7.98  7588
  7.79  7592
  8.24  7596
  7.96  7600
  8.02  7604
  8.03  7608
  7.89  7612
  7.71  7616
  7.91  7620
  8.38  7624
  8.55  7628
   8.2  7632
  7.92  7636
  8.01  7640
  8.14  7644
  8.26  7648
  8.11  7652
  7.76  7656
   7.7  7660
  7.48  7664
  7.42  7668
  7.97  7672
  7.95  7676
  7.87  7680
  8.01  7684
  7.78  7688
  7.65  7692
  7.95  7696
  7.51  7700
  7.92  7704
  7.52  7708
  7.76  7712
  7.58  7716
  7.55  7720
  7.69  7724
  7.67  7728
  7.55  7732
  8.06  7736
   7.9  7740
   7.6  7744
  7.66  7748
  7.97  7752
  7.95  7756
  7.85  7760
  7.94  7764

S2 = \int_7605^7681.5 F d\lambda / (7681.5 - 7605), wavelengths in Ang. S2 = 7.96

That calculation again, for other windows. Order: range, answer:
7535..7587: 8.37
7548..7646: 8.18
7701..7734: 7.65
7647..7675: 7.8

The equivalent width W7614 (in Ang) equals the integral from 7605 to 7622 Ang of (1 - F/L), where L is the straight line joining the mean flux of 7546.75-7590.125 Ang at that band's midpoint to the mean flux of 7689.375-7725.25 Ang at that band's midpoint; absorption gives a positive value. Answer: 0.5 Ang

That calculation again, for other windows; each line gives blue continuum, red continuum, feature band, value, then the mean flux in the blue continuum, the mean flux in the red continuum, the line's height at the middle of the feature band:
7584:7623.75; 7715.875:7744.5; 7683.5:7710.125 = 0.1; 7.98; 7.71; 7.78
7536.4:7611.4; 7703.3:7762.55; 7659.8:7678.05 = 0.6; 8.25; 7.75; 7.95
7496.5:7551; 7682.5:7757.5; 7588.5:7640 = 0.5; 8.45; 7.75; 8.13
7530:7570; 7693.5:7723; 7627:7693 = -0.3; 8.36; 7.68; 7.89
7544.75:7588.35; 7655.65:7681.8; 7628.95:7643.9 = -0.3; 8.36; 7.73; 7.93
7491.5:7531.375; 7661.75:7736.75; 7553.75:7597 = -0.3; 8.5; 7.73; 8.24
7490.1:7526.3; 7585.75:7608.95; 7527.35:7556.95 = -0.2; 8.49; 8.01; 8.31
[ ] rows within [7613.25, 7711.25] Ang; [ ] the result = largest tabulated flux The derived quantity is 8.55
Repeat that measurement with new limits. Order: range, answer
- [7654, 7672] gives 7.97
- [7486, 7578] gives 8.67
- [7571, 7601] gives 8.53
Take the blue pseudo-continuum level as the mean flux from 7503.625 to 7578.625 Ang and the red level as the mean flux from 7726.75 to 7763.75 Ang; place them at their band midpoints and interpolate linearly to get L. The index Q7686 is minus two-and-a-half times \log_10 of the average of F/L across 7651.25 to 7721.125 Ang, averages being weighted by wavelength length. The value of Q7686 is 0.034 mag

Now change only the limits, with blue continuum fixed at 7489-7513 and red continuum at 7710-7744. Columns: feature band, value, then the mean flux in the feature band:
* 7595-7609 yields 0.011 mag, 8.05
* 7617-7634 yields -0.023 mag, 8.23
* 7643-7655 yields -0.022 mag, 8.14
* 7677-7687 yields -0.008 mag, 7.92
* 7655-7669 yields 0.048 mag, 7.59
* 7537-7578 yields -0.012 mag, 8.37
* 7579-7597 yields 0.005 mag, 8.14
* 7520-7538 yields -0.004 mag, 8.41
